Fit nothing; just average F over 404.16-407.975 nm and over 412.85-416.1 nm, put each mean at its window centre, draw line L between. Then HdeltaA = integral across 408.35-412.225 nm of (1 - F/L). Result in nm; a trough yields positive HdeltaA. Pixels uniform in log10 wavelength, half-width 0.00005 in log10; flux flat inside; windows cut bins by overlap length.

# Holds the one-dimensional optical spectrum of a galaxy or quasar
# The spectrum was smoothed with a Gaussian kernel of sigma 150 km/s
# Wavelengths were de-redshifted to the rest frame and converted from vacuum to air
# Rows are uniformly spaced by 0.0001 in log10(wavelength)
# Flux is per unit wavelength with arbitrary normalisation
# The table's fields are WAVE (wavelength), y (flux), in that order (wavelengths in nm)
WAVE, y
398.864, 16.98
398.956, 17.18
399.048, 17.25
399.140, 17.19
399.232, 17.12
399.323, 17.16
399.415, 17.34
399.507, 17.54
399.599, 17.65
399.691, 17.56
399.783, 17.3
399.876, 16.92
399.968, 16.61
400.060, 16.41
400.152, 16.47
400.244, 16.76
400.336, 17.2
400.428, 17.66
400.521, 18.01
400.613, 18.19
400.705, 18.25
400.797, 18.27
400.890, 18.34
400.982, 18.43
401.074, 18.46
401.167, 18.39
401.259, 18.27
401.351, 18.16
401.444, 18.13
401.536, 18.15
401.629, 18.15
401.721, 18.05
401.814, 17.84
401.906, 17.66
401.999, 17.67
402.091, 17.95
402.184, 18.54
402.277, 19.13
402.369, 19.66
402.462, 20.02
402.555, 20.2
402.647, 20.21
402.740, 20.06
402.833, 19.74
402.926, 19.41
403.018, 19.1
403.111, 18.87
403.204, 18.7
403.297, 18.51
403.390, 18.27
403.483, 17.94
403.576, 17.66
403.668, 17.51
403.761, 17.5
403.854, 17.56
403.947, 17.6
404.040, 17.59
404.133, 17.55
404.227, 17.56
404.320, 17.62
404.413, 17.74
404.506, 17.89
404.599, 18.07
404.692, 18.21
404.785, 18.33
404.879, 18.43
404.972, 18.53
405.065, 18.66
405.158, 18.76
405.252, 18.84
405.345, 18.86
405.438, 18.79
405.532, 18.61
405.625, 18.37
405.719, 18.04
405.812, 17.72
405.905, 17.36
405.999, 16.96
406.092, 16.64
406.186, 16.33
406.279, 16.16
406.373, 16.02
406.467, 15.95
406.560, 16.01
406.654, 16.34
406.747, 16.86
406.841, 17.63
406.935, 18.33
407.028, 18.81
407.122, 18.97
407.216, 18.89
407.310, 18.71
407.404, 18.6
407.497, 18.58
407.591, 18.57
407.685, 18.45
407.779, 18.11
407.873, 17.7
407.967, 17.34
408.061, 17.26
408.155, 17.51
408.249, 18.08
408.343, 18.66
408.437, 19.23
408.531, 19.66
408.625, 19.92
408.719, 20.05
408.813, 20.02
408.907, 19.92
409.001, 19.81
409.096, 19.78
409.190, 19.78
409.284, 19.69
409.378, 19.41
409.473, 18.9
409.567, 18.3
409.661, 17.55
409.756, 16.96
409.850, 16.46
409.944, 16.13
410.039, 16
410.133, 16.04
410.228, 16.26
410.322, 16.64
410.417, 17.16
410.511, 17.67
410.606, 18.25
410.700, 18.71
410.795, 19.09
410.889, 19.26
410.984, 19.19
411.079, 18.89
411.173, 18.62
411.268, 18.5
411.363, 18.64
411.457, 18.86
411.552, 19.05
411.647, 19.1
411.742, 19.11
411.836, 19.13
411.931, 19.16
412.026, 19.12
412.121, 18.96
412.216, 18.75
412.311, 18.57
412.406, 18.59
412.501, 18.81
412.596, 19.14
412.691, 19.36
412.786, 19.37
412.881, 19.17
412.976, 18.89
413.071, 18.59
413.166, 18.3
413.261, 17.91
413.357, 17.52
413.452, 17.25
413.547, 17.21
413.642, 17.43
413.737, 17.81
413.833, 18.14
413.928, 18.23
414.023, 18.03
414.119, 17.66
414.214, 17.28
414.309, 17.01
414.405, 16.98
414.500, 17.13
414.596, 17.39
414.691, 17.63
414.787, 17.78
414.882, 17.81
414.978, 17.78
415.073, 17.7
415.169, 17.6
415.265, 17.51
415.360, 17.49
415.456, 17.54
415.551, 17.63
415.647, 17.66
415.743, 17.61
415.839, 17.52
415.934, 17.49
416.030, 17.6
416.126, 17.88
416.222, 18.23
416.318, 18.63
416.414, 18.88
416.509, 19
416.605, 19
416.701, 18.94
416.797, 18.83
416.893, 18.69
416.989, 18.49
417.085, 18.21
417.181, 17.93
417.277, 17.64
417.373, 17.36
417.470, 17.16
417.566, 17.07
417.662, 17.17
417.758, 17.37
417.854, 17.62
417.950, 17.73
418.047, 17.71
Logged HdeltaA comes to -0.173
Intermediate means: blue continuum 17.9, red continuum 17.7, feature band 18.6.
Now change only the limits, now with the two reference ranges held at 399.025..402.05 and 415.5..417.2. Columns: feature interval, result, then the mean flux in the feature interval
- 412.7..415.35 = 0.047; 17.8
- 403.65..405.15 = -0.010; 17.9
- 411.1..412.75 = -0.076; 18.9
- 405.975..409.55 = -0.067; 18.3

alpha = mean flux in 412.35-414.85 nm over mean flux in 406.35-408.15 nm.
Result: 1.01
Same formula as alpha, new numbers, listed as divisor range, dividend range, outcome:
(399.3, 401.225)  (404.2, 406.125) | 1.03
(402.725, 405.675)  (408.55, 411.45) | 1.00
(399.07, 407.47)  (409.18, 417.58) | 1.01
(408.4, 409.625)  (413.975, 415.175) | 0.90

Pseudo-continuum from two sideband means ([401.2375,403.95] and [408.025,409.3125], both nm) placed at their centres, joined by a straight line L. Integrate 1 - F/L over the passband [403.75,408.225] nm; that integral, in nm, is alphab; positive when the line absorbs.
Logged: 0.27 nm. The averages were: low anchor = 18.6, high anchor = 19.3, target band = 17.8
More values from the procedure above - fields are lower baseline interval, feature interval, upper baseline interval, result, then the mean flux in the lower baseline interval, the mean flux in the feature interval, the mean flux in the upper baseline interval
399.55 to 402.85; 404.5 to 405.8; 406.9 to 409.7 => 0.006 nm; 18.2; 18.5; 18.8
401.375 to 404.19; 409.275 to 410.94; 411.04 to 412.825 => 0.106 nm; 18.5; 17.6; 18.9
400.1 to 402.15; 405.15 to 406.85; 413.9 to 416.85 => 0.053 nm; 17.9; 17.3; 17.9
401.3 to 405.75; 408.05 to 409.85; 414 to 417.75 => -0.078 nm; 18.4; 18.9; 17.8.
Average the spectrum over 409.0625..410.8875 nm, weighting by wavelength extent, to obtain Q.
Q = 17.9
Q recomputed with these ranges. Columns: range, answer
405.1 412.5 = 18.2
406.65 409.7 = 18.7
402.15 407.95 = 18.2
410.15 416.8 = 18.2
